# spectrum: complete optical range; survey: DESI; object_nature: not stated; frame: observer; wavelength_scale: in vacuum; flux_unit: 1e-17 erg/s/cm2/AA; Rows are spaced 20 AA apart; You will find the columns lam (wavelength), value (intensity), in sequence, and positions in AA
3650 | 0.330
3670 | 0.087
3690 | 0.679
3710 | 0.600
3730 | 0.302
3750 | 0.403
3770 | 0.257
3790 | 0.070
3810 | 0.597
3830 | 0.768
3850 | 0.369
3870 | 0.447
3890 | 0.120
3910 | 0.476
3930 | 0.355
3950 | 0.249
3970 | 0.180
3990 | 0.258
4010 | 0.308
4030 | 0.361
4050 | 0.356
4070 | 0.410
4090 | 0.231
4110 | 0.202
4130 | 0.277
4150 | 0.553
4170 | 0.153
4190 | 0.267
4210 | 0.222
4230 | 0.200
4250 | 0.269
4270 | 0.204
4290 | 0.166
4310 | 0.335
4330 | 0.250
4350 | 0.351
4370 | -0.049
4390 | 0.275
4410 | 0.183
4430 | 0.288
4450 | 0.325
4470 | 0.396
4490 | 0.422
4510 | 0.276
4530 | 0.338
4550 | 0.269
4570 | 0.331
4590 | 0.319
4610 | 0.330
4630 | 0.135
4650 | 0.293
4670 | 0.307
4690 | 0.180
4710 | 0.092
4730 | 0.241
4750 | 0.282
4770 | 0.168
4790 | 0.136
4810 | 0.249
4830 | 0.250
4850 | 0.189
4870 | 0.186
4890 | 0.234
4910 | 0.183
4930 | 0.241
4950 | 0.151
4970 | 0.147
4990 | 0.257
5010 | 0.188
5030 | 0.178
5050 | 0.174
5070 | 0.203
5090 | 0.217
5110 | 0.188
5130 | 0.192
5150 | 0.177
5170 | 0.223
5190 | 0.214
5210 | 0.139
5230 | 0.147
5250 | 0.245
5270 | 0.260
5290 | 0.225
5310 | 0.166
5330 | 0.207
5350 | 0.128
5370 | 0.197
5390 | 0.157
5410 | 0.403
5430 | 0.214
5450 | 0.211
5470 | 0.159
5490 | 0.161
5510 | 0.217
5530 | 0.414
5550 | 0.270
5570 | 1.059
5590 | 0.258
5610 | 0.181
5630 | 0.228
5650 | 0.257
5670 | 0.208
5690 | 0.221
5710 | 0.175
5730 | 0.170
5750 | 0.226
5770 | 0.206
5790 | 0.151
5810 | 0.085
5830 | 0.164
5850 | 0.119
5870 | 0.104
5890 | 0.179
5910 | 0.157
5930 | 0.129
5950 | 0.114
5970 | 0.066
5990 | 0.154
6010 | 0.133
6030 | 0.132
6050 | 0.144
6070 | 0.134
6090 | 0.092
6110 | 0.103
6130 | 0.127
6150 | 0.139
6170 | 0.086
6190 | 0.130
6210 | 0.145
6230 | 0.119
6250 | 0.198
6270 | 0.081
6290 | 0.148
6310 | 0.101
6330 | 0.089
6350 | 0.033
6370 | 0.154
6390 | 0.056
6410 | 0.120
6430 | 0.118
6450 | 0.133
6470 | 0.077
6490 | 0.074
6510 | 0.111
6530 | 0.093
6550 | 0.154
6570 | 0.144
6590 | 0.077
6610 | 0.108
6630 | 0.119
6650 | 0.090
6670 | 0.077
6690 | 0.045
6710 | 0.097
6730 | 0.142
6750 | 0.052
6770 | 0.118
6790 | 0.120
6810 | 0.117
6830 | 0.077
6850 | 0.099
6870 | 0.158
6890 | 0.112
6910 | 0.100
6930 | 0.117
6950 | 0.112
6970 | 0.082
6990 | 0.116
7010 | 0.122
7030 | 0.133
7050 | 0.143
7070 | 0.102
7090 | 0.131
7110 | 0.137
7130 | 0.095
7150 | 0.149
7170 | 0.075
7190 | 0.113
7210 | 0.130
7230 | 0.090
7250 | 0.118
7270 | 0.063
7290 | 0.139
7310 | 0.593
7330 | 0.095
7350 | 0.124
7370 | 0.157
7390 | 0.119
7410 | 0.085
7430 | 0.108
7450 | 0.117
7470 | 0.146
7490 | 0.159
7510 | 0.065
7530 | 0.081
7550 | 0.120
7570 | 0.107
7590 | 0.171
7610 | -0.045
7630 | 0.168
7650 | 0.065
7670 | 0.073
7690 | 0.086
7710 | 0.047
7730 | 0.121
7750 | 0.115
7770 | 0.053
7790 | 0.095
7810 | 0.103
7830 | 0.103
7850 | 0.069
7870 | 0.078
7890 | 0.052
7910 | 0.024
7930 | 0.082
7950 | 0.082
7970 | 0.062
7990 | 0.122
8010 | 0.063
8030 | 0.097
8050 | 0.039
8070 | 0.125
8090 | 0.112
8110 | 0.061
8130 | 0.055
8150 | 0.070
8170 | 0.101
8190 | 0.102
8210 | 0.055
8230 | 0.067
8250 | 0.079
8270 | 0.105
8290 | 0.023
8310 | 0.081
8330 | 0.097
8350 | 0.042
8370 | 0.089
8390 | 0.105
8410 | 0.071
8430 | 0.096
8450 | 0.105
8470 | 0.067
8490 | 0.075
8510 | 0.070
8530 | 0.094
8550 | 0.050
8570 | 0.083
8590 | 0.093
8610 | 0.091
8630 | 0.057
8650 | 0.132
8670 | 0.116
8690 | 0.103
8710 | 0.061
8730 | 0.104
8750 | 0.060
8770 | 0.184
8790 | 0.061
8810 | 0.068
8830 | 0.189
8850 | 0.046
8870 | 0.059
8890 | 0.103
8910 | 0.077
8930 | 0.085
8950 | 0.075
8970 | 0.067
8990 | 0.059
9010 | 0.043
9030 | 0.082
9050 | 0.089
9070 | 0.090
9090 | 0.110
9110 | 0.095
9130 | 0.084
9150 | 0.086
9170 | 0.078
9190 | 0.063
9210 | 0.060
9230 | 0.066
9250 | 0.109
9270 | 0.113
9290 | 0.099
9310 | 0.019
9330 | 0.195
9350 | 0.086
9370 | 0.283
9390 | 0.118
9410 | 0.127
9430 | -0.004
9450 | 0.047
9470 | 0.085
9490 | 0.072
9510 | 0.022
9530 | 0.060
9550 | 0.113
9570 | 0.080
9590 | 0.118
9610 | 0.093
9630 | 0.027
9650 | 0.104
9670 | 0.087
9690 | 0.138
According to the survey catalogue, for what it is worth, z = 0.11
